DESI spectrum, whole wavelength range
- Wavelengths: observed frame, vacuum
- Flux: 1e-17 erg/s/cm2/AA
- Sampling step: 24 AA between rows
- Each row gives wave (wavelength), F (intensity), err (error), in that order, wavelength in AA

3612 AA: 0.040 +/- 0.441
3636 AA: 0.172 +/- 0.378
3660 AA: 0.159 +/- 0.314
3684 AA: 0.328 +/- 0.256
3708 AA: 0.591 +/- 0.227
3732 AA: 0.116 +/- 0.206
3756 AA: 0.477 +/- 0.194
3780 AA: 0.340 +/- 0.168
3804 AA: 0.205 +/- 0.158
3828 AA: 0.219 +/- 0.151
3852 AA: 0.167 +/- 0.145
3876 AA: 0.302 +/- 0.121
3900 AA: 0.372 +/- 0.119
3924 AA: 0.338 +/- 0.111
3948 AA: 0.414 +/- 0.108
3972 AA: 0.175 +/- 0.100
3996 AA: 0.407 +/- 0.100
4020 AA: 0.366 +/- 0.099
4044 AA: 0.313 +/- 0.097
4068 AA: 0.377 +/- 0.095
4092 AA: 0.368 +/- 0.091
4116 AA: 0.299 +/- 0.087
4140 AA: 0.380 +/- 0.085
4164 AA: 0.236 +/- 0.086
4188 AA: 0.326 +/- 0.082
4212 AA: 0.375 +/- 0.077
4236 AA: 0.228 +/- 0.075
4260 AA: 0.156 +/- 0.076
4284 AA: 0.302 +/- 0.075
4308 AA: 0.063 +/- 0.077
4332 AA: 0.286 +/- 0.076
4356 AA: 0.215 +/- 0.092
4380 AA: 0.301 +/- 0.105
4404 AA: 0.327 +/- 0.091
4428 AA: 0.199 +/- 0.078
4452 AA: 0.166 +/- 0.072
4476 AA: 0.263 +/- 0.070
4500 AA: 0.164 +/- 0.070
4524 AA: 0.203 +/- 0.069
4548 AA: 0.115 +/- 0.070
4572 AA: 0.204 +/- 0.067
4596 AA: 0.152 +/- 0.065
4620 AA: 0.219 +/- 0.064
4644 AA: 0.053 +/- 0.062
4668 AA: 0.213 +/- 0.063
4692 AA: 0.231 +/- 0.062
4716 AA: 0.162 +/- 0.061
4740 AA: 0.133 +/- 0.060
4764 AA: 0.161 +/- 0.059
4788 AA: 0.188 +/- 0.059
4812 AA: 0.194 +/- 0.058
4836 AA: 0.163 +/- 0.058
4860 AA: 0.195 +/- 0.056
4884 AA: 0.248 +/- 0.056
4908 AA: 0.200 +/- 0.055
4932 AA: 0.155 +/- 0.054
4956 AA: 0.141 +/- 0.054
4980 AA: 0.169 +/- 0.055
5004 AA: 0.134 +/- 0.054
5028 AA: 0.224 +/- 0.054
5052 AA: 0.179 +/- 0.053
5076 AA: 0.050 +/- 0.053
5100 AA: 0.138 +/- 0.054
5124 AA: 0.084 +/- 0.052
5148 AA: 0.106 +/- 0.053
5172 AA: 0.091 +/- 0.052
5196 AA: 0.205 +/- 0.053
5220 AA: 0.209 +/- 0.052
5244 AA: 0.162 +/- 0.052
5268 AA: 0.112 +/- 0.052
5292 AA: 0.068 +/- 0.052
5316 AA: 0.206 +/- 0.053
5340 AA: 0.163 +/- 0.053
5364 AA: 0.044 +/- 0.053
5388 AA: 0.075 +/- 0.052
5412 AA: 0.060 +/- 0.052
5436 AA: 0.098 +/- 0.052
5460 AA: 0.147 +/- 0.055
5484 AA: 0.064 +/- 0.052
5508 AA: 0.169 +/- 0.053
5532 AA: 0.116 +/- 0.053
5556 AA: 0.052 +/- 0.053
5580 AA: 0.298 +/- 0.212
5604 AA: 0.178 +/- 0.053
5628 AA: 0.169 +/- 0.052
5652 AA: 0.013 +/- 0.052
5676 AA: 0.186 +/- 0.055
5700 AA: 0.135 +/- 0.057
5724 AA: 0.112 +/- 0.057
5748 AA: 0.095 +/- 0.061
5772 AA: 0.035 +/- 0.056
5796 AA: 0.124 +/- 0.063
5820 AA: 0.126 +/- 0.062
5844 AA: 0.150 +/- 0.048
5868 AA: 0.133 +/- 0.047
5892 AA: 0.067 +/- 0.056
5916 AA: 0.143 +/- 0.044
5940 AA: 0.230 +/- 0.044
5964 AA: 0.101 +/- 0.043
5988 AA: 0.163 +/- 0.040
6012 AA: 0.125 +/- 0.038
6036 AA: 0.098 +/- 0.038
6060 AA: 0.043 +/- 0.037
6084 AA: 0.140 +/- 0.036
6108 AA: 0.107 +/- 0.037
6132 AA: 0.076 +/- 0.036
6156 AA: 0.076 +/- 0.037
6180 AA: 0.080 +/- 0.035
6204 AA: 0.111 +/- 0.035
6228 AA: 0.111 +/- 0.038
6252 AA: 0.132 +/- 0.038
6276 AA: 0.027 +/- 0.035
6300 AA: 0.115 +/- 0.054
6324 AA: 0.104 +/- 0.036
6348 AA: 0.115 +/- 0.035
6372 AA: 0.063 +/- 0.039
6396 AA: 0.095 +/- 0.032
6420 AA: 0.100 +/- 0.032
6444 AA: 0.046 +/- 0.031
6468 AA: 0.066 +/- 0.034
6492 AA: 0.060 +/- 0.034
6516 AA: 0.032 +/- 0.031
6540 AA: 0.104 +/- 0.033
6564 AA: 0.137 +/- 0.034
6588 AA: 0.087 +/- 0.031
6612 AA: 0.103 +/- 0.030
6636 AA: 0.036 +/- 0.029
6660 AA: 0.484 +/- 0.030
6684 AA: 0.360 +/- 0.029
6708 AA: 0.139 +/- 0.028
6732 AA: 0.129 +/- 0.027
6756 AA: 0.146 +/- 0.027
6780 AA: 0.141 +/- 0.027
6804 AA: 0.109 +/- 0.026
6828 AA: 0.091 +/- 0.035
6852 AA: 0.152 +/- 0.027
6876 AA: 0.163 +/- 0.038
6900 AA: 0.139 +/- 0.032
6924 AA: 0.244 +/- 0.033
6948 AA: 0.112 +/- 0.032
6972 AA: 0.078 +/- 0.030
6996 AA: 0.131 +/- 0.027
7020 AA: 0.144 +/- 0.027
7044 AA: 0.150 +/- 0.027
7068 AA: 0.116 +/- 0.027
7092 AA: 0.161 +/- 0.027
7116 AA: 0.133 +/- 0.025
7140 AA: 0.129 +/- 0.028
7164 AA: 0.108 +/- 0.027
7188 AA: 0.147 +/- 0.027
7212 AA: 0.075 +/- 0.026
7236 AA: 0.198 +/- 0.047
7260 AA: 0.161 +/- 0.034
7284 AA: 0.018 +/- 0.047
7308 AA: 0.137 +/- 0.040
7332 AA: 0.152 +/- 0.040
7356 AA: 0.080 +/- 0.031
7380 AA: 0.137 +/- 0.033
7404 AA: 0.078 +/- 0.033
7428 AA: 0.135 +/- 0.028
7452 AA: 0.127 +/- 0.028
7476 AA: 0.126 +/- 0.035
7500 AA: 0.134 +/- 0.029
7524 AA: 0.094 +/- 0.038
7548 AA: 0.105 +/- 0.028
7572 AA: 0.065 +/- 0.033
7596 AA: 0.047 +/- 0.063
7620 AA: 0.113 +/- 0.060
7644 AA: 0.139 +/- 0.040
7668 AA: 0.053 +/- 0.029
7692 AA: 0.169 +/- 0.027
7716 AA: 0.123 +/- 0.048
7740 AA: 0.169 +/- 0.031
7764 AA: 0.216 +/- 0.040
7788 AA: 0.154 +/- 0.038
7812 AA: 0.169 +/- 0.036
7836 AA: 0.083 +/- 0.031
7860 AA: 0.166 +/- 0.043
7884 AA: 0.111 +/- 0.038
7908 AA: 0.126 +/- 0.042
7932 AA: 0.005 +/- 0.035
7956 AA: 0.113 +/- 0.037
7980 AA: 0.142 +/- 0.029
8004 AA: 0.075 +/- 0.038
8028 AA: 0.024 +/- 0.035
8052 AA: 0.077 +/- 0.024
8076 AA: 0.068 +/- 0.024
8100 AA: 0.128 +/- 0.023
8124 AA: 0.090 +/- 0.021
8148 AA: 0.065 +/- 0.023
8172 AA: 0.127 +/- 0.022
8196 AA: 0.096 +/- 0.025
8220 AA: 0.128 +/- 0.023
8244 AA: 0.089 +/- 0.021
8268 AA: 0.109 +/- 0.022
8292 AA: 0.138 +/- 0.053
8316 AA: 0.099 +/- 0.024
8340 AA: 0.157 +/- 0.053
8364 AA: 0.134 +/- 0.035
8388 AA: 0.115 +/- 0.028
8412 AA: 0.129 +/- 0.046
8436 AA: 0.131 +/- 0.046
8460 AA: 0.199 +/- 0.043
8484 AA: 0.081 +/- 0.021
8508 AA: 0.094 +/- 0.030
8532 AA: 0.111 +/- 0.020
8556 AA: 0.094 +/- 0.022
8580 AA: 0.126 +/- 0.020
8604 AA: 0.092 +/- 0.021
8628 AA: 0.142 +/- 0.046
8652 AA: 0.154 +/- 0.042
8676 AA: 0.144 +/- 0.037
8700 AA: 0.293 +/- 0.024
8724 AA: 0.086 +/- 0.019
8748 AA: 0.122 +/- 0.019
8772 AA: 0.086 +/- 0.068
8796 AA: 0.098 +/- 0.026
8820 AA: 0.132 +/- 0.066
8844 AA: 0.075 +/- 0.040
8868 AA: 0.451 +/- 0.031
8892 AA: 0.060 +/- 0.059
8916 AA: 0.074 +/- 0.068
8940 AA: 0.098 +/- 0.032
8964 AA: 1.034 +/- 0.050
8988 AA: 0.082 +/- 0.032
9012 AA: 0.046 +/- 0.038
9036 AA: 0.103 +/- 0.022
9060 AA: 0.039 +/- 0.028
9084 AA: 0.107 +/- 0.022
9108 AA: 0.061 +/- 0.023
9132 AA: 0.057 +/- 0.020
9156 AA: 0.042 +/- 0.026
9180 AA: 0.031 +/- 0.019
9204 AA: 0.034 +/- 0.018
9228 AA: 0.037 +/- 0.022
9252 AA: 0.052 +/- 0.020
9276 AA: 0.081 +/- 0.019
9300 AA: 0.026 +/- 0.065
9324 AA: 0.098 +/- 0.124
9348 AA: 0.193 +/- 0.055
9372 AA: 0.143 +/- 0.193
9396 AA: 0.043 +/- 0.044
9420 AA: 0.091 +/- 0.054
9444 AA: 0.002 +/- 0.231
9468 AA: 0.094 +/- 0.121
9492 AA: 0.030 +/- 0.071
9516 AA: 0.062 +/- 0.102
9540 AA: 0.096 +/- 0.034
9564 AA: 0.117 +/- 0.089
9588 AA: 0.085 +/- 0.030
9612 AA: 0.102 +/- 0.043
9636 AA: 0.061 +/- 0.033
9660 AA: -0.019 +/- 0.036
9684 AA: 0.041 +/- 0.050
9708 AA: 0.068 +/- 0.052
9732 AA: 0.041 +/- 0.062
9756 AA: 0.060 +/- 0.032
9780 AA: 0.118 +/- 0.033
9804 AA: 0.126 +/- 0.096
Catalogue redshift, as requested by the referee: 0.79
